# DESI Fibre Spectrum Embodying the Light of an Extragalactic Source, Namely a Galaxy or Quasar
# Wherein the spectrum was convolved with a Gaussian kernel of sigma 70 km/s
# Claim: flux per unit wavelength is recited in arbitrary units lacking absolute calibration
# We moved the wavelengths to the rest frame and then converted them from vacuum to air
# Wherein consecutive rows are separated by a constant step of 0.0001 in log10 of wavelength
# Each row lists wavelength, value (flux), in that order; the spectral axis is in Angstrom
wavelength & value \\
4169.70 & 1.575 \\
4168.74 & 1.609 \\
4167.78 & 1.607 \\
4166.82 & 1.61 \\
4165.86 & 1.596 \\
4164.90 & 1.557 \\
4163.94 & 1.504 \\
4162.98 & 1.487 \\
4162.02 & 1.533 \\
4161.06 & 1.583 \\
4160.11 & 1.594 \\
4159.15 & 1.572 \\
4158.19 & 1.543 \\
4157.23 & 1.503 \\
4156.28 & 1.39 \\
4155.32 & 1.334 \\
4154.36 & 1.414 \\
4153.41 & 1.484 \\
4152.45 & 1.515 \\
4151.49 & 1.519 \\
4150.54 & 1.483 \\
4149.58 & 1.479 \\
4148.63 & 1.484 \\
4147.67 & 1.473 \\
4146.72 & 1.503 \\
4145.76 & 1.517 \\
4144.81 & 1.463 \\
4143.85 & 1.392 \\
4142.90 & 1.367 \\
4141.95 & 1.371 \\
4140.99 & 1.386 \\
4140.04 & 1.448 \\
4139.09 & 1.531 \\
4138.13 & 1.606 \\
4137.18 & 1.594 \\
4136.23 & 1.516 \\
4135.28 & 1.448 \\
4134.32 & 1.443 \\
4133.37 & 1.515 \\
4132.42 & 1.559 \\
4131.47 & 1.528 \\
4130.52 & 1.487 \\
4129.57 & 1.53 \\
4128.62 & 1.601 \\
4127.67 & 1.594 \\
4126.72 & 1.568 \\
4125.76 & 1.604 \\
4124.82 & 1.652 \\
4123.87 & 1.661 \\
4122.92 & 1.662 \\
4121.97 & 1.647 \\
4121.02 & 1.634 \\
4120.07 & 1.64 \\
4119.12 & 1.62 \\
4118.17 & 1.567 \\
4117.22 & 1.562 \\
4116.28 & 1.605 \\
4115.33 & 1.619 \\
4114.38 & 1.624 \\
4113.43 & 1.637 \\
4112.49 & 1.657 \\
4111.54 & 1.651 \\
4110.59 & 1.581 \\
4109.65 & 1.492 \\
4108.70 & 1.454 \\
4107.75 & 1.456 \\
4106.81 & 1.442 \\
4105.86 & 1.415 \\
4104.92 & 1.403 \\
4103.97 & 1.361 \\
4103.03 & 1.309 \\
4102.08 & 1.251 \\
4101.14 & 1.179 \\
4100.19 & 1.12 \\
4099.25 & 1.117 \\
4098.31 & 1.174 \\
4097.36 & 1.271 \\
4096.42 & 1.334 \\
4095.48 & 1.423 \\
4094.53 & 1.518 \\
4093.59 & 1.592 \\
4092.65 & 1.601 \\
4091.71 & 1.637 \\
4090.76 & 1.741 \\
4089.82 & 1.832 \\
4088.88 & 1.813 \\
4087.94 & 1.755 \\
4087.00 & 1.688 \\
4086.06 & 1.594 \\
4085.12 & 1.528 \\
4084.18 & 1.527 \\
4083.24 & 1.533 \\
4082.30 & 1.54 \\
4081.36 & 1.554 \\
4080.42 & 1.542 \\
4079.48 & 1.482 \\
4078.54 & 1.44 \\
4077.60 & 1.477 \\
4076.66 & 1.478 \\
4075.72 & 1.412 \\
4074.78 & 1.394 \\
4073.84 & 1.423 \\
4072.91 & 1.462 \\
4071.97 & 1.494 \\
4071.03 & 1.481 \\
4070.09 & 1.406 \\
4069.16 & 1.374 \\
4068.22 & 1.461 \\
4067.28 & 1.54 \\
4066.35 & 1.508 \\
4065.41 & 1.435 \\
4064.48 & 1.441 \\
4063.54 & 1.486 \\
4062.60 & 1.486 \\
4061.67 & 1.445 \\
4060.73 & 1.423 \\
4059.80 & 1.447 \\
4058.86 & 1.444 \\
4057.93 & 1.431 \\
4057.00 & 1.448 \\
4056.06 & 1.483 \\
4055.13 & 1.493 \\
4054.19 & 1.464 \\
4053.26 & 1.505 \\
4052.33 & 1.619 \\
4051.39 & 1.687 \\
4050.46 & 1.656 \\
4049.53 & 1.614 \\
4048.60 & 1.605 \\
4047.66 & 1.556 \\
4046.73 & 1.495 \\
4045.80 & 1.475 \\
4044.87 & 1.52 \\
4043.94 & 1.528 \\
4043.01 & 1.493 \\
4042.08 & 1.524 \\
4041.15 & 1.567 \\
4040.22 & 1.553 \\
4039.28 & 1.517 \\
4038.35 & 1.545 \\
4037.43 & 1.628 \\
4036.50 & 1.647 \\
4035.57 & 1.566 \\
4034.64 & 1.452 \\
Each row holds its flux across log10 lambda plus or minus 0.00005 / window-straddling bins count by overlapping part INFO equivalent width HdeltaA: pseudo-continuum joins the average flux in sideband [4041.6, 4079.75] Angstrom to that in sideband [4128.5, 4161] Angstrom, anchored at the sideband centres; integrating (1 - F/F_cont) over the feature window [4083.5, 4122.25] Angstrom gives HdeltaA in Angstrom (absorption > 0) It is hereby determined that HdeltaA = -0.6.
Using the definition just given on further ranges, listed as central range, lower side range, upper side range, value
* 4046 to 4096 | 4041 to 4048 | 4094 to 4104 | -4.6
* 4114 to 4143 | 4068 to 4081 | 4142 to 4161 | -1.7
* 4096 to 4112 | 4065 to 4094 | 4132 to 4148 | 1.7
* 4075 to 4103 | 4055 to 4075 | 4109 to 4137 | 0.4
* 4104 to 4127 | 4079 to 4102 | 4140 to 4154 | -1.4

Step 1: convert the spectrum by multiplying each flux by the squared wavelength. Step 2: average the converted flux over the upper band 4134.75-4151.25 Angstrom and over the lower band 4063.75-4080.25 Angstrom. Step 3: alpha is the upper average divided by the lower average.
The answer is 1.05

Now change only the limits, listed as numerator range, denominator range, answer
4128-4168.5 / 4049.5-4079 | 1.06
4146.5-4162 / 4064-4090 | 1.02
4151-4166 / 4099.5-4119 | 1.05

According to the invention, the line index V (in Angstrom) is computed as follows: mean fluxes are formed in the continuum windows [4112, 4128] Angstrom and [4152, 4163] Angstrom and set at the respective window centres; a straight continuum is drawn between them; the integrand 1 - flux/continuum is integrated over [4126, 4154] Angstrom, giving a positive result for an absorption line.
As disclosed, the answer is 1.0 Angstrom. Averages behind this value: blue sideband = 1.62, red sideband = 1.5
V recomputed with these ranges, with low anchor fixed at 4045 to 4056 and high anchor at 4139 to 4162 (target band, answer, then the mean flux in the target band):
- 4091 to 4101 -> 0.9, 1.38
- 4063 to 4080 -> 0.9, 1.45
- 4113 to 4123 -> -0.8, 1.62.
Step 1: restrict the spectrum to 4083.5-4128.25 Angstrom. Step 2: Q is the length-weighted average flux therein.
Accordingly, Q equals 1.53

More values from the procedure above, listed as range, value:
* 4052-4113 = 1.48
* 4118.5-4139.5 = 1.57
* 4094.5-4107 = 1.3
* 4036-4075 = 1.51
